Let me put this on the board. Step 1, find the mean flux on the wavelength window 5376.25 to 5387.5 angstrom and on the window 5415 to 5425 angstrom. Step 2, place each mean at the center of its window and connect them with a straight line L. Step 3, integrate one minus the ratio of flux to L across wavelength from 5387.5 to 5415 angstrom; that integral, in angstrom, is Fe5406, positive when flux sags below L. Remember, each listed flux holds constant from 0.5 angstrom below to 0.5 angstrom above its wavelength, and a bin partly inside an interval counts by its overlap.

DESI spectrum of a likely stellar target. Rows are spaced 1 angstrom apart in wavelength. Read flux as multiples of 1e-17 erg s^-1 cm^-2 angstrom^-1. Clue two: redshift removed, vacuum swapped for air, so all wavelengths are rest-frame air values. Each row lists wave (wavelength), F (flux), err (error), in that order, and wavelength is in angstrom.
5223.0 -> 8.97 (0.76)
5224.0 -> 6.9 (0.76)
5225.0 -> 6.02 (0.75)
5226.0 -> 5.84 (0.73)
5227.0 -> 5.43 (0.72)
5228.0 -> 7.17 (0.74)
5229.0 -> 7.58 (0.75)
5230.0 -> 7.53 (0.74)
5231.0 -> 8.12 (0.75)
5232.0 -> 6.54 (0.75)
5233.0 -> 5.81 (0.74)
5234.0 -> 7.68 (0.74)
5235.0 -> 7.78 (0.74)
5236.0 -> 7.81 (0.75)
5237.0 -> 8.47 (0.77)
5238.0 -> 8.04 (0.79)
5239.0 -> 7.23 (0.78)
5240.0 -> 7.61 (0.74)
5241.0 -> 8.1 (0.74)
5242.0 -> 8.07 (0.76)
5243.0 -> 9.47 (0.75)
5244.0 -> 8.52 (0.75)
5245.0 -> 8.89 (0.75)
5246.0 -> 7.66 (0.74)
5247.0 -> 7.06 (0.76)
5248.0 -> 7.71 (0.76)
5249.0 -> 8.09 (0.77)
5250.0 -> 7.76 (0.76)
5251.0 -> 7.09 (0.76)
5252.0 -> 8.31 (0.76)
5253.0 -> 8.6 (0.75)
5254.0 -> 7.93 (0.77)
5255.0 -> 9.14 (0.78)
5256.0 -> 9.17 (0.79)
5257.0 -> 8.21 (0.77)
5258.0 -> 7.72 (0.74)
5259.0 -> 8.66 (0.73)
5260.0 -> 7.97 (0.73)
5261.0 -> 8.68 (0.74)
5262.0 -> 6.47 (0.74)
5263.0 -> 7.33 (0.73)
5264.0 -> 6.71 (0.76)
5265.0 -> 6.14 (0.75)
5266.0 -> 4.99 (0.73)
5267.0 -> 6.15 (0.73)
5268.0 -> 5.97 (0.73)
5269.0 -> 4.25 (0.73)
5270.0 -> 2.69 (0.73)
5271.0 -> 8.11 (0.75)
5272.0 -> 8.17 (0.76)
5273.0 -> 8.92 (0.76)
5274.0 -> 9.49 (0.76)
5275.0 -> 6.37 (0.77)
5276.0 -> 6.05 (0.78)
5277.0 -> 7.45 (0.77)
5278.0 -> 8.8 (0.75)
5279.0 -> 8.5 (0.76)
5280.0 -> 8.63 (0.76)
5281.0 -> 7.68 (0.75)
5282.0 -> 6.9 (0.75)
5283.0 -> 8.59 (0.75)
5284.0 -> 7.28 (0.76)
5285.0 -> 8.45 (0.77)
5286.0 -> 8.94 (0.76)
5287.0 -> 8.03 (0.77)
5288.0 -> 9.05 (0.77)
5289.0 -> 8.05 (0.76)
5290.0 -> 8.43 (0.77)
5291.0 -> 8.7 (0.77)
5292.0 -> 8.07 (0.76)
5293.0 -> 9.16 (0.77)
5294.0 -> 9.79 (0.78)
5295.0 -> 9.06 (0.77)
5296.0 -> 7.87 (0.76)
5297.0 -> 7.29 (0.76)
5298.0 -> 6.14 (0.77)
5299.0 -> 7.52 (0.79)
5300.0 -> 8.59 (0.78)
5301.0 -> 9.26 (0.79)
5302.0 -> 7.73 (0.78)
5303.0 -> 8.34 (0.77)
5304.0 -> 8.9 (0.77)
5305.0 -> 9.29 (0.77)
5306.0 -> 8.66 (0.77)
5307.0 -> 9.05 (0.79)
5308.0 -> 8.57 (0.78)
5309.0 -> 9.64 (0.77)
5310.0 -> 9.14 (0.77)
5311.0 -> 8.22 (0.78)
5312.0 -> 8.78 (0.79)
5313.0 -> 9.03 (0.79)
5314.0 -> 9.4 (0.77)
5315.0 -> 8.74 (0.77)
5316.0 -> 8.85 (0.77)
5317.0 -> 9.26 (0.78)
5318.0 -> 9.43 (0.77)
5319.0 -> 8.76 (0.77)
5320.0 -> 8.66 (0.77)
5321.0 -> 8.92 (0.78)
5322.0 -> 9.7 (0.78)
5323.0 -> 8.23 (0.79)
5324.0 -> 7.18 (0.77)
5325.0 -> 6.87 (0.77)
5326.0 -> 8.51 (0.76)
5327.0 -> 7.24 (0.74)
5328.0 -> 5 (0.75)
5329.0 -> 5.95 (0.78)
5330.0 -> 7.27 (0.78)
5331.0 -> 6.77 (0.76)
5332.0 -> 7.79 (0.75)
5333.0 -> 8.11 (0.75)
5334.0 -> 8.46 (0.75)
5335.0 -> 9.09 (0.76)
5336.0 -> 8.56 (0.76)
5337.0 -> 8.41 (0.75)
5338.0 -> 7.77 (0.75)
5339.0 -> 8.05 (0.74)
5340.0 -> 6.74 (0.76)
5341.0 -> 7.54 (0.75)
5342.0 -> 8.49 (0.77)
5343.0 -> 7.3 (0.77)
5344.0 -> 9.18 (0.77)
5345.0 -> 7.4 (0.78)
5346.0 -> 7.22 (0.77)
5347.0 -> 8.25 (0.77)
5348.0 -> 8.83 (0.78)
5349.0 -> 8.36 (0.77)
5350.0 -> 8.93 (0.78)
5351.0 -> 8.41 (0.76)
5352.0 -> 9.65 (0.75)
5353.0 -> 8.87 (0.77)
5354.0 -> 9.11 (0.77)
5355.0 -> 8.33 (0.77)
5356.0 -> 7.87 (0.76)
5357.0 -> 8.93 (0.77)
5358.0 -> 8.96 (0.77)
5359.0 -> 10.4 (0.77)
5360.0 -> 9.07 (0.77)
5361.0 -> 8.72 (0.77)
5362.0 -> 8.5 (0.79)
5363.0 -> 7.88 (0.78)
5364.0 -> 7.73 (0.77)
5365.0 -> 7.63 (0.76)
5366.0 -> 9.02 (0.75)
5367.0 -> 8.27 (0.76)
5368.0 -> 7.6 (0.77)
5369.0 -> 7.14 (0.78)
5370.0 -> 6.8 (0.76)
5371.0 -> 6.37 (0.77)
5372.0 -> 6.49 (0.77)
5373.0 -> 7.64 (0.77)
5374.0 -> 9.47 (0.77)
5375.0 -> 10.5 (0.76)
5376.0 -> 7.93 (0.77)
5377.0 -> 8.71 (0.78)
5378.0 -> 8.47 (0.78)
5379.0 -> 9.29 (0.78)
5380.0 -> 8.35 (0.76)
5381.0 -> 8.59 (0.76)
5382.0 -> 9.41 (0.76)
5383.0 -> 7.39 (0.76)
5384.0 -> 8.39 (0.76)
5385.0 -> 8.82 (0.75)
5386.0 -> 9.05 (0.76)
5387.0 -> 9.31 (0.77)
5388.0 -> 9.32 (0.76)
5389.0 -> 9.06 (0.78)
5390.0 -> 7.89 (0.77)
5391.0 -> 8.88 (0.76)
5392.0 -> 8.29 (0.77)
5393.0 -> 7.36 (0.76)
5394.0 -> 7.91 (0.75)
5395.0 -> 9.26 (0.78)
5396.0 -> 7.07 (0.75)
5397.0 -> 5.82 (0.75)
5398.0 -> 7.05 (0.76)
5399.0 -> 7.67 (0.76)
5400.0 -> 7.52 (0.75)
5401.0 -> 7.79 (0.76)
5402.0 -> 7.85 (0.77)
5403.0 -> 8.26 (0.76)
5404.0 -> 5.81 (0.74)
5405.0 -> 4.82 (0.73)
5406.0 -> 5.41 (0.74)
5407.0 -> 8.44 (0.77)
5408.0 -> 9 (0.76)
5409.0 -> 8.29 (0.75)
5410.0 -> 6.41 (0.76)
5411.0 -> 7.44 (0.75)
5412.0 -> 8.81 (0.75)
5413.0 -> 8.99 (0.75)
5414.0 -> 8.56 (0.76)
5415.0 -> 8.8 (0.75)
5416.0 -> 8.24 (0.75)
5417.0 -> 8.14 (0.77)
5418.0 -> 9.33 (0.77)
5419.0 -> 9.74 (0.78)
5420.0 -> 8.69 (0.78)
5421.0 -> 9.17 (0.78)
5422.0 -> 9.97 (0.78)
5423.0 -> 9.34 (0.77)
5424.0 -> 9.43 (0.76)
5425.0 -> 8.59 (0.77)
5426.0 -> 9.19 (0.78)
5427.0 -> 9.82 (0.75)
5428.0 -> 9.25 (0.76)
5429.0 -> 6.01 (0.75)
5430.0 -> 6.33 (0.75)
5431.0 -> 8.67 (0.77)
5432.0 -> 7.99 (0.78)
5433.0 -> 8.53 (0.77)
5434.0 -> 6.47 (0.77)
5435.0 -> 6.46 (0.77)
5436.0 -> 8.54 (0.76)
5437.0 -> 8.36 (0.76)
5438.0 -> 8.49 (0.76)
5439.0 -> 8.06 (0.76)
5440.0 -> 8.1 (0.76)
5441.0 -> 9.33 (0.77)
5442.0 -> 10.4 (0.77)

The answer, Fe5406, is 3.5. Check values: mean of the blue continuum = 8.69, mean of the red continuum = 9.07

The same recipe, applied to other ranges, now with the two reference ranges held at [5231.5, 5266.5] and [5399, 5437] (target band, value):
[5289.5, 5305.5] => -1.1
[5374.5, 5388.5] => -1.4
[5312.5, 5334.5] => -0.5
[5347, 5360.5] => -1.5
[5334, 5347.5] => -0.1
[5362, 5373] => 0.6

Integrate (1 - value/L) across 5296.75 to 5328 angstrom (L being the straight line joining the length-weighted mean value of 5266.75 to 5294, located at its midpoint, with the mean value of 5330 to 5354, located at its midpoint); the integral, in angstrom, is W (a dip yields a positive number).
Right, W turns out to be -2.0 angstrom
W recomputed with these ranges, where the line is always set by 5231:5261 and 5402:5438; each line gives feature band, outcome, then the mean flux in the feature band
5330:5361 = -1.0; 8.35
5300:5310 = -1.0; 8.83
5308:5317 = -1.0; 8.97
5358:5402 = -0.6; 8.23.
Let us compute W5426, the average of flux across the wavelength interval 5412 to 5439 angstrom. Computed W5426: 8.5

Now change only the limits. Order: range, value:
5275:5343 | 8.21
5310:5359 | 8.27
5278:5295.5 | 8.44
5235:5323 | 8.08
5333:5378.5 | 8.29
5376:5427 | 8.28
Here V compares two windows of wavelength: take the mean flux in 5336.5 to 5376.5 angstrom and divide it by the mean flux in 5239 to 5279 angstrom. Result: 1.09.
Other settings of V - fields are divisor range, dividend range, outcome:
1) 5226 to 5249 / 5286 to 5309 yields 1.11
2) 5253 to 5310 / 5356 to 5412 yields 1.02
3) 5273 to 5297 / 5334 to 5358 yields 1.01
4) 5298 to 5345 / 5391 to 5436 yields 0.97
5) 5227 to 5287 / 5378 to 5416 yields 1.06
